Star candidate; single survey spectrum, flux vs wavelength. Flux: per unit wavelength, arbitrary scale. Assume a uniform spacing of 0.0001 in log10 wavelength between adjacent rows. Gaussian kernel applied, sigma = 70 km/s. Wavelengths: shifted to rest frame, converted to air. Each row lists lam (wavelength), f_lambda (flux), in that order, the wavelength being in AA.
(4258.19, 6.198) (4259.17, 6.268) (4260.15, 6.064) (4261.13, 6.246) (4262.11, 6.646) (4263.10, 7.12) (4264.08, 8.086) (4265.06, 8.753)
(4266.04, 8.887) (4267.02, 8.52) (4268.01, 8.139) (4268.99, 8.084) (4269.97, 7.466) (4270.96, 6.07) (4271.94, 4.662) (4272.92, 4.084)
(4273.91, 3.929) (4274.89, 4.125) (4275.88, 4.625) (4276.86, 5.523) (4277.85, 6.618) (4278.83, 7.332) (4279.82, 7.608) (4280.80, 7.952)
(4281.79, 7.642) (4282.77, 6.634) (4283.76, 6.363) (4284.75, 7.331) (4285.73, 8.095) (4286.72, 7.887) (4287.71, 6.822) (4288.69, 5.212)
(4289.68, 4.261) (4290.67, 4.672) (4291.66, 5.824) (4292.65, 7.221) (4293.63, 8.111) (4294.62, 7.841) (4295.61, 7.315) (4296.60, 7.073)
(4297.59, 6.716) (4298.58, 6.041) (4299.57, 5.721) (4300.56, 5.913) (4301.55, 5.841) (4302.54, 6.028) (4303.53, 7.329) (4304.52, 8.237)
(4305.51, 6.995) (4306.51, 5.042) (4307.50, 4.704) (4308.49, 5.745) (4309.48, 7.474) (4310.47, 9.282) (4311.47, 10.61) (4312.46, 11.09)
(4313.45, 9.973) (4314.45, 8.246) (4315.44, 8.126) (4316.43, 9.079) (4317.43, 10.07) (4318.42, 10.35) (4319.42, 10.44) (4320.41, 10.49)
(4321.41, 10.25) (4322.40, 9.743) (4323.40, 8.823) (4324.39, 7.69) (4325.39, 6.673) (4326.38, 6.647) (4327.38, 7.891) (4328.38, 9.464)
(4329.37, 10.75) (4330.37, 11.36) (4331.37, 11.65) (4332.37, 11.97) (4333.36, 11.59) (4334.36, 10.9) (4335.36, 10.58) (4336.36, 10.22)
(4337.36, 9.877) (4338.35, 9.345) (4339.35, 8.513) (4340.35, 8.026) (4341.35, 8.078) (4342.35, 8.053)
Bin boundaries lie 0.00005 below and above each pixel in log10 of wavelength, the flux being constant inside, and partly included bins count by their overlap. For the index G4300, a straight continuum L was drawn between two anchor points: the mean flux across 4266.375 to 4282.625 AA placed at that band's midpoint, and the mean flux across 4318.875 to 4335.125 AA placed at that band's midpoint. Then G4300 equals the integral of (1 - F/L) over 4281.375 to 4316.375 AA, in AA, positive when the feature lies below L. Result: 3.9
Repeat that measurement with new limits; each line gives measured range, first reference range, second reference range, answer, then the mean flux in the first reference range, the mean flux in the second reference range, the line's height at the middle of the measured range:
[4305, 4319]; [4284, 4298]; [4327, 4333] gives 0.8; 6.74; 10.6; 8.81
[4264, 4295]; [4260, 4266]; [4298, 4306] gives 1.4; 7.34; 6.52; 7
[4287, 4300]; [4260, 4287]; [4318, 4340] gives 2.4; 6.8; 9.77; 7.87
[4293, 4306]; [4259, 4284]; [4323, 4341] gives 1.8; 6.68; 9.55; 8.01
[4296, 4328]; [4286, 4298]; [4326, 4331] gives 0.7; 6.61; 9.33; 8.1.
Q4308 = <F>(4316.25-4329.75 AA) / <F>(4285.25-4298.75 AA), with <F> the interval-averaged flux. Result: 1.4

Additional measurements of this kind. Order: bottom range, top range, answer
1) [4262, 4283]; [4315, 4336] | 1.44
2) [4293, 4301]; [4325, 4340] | 1.43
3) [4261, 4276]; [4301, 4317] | 1.17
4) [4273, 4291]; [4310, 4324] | 1.57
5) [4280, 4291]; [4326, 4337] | 1.54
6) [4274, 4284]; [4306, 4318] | 1.31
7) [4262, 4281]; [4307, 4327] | 1.31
